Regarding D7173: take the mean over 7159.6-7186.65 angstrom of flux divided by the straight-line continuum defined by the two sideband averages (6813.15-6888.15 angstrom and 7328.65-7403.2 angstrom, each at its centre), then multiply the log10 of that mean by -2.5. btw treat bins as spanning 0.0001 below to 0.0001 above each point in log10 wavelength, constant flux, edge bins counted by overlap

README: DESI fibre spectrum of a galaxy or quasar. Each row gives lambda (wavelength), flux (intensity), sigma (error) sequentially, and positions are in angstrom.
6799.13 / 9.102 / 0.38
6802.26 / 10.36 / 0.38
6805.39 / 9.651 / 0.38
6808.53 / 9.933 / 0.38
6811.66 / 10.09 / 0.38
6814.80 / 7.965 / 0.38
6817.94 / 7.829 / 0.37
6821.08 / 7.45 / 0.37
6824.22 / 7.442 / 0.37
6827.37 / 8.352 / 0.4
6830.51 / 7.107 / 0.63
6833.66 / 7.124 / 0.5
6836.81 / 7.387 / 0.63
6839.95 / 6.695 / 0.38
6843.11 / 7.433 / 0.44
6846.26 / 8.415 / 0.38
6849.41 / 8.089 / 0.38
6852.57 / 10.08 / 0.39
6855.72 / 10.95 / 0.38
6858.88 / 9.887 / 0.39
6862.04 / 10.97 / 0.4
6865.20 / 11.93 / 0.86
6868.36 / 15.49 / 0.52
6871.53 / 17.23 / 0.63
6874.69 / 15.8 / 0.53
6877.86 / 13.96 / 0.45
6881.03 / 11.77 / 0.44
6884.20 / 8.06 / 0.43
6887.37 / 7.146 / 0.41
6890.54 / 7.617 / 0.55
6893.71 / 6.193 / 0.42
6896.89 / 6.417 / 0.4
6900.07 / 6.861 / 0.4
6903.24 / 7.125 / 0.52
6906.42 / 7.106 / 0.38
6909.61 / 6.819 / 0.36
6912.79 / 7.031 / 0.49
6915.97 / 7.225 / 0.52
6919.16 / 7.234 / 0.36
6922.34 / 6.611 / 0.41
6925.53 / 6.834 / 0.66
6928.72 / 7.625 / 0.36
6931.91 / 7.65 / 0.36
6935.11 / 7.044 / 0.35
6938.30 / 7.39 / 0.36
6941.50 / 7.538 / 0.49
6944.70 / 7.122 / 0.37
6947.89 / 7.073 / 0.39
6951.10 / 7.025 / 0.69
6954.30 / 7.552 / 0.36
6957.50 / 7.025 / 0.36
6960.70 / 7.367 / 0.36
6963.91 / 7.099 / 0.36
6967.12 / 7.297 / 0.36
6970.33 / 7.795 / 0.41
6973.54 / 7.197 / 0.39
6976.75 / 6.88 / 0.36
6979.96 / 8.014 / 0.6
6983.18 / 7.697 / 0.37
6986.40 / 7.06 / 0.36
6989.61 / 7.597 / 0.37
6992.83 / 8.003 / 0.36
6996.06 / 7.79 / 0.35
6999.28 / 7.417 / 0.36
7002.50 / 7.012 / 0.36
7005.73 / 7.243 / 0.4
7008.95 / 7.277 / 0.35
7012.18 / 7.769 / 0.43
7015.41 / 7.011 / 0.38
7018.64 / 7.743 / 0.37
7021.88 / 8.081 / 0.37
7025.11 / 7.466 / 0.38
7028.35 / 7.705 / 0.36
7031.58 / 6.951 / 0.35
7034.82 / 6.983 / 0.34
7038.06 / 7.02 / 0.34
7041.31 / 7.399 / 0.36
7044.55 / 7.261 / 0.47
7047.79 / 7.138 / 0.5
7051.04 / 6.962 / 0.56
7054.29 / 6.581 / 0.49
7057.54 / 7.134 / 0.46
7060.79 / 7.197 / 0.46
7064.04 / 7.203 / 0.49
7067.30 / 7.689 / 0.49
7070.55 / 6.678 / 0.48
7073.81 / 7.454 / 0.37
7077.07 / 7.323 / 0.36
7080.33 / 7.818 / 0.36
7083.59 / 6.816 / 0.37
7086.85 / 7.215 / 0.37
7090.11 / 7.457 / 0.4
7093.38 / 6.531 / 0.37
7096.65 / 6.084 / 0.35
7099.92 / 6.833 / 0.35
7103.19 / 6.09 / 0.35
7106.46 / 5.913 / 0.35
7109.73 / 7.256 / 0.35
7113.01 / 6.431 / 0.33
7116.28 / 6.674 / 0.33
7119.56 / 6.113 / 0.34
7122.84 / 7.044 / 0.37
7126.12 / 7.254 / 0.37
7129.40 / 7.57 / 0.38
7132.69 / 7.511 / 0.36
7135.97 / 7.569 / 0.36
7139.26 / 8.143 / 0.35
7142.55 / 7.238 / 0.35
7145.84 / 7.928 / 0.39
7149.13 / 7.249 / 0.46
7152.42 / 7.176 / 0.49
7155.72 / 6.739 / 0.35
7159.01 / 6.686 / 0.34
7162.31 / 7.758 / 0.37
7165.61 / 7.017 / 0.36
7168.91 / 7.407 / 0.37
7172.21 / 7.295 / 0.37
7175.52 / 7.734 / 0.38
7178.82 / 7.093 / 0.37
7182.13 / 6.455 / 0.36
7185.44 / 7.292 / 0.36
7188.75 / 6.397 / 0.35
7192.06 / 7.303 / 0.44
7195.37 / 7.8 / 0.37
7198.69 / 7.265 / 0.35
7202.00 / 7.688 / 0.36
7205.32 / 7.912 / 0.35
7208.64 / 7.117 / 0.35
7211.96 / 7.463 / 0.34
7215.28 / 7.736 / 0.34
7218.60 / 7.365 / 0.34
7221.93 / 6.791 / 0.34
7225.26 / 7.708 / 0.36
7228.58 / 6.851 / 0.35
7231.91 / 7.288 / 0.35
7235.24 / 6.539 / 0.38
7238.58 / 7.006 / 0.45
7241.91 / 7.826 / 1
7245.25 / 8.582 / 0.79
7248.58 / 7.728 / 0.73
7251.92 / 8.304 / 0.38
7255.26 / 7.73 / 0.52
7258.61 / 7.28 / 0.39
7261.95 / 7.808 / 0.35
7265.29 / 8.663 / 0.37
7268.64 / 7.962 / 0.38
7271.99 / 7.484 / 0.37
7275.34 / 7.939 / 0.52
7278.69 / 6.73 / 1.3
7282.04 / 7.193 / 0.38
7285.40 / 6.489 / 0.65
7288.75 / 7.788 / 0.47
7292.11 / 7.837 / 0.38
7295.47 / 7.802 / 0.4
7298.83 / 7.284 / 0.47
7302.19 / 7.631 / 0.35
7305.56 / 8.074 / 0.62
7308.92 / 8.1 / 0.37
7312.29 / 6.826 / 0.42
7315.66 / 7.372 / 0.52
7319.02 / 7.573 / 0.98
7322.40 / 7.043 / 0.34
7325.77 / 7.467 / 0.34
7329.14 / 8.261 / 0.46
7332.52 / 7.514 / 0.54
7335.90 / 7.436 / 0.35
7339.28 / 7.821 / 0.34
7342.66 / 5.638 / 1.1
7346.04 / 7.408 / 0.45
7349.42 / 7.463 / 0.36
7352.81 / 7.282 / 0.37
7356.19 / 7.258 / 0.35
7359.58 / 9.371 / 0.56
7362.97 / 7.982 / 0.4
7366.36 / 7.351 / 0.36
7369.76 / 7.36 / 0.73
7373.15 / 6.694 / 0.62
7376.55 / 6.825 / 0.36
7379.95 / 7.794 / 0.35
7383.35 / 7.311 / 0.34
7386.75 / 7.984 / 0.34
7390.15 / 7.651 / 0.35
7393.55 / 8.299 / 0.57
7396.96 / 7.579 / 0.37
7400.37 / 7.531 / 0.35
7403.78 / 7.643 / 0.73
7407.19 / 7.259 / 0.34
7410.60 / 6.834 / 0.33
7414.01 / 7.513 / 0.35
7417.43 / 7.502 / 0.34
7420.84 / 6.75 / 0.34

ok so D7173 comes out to 0.16 mag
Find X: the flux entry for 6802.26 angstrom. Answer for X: 10.36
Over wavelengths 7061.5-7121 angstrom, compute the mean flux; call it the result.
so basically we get 6.87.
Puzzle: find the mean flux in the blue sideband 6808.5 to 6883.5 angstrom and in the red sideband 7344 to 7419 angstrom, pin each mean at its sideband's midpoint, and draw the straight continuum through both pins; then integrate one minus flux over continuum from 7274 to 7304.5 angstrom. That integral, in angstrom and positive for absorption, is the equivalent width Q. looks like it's 2.0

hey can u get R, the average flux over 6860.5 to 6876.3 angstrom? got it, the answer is 14.3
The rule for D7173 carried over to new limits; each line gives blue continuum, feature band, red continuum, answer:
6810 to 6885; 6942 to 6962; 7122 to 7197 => 0.25 mag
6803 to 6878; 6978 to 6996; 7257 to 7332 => 0.19 mag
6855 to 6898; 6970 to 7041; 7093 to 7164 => 0.20 mag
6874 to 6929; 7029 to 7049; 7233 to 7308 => 0.11 mag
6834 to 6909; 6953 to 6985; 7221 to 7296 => 0.22 mag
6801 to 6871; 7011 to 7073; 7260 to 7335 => 0.17 mag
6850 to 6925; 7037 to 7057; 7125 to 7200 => 0.16 mag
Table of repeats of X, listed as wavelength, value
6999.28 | 7.417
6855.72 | 10.95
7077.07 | 7.323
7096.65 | 6.084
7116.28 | 6.674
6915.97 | 7.225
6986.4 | 7.06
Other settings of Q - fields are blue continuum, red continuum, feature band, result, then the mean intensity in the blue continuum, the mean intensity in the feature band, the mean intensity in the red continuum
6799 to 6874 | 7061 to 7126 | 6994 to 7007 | 0.8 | 9.54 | 7.39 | 6.89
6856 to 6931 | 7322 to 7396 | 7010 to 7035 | 3.7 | 9.27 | 7.49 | 7.52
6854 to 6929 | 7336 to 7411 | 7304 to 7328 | 0.6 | 9.35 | 7.51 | 7.48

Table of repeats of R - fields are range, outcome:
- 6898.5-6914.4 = 6.99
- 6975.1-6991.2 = 7.45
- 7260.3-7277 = 7.97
